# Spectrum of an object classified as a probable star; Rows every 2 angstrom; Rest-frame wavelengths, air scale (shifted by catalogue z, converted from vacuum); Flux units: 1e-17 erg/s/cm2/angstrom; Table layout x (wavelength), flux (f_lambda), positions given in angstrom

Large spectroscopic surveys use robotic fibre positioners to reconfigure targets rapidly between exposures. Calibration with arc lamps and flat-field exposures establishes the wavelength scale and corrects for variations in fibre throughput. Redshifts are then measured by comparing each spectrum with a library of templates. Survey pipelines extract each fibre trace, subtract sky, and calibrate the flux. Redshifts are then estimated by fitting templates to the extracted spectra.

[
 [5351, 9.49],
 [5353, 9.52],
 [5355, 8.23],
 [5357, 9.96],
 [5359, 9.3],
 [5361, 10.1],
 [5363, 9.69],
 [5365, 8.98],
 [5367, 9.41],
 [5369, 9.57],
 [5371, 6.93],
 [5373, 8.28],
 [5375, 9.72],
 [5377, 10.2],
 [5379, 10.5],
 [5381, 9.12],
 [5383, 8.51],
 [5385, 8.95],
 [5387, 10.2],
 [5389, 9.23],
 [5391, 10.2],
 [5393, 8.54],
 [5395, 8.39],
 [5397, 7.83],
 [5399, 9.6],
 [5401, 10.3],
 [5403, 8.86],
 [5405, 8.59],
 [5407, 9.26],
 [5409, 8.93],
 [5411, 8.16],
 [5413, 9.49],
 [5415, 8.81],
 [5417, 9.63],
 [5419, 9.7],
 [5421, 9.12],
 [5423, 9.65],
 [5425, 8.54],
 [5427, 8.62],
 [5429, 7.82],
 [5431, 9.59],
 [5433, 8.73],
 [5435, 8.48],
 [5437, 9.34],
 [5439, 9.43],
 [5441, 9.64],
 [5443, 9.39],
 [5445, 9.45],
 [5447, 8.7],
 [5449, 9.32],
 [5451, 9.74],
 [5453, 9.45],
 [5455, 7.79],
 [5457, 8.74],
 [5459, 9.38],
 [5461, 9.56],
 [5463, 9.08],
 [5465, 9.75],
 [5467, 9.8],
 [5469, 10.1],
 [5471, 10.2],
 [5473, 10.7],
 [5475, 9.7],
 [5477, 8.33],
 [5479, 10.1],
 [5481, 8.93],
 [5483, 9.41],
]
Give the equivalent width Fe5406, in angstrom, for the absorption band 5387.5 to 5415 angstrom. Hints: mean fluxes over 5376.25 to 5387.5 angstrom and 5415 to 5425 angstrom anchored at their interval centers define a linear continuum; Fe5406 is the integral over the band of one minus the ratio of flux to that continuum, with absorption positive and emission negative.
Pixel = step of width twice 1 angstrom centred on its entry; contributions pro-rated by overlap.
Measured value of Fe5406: 1.2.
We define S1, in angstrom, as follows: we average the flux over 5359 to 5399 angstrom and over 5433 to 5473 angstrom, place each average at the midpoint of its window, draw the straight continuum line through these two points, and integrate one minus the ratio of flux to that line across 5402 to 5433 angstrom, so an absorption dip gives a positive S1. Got 1.0 angstrom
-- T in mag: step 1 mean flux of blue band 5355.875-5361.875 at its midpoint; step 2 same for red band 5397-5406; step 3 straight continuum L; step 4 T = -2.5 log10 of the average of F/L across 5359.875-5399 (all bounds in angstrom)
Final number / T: 0.03 mag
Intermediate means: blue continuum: 9.75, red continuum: 9.17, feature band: 9.19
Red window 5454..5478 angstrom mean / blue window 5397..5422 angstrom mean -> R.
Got 1.03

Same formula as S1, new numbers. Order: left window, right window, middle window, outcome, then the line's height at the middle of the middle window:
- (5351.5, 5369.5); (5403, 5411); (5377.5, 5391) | -0.6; 9.11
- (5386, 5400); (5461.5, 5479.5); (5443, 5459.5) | 0.9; 9.59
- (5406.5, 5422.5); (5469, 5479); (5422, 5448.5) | 1.0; 9.38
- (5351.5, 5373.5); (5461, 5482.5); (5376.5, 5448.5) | 1.7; 9.36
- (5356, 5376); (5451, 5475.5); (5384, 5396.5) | 0.1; 9.28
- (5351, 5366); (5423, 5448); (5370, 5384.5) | 0.4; 9.31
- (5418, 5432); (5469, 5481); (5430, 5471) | 0.4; 9.39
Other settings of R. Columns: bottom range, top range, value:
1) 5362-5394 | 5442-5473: 1.02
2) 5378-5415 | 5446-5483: 1.03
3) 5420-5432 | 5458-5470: 1.08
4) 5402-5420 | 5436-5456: 1.02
